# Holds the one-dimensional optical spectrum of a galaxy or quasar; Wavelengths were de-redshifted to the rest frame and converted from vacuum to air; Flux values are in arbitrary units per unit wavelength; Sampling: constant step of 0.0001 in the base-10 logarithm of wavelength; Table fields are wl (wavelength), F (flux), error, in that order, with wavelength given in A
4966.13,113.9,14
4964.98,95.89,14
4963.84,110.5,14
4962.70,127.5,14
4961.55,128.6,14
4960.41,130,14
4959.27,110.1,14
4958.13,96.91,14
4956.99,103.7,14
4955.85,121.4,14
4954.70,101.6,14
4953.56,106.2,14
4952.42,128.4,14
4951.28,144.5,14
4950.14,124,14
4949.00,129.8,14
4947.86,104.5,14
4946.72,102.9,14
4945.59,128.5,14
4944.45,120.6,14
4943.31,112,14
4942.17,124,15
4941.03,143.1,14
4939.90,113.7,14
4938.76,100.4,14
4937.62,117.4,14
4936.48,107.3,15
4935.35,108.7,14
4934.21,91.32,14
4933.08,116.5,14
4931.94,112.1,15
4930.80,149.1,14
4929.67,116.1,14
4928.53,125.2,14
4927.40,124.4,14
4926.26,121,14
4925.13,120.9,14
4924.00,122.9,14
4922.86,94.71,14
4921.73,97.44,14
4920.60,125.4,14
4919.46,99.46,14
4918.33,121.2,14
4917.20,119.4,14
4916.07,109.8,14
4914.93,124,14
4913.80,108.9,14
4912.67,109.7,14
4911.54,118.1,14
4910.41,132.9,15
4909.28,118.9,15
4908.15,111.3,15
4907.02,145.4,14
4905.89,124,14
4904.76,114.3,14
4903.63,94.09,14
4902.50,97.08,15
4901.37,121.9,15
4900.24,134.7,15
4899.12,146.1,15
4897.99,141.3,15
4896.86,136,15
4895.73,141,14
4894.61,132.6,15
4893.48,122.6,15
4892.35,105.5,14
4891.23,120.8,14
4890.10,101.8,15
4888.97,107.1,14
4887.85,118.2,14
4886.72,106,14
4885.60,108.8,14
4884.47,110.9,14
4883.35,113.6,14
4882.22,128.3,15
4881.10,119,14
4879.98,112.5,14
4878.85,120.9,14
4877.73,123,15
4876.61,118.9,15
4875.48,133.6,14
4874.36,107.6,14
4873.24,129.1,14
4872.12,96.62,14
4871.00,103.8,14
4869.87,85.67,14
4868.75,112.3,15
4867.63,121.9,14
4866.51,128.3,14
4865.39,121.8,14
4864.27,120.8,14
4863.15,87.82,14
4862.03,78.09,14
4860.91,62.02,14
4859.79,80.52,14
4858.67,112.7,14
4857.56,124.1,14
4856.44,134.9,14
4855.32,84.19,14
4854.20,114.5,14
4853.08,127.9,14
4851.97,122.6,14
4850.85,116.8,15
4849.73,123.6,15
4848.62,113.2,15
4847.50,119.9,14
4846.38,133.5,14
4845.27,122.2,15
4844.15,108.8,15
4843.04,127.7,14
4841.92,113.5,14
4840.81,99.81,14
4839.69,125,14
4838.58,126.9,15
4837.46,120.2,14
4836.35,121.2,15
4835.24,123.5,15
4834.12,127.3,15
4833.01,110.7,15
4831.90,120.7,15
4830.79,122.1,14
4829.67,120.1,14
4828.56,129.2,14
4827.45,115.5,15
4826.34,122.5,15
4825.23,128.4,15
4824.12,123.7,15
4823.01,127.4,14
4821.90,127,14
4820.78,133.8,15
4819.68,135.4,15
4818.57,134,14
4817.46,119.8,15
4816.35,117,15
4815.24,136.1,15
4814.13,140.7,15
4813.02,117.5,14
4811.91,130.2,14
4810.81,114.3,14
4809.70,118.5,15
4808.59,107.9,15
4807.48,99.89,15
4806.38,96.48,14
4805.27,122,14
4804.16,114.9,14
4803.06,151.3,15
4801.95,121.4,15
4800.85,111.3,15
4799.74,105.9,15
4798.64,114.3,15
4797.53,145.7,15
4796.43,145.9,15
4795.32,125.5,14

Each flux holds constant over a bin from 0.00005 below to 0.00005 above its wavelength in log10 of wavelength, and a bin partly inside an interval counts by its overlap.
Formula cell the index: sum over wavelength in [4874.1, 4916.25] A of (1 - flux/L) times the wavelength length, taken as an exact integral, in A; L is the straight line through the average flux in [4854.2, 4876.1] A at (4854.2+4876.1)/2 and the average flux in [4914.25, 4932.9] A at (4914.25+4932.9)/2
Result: -2.8 A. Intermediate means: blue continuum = 107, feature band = 120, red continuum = 118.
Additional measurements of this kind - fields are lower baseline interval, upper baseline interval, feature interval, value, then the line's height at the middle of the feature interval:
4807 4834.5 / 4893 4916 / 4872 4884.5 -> 0.45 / 123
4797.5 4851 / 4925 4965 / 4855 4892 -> 2.92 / 120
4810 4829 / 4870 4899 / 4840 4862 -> 1.89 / 123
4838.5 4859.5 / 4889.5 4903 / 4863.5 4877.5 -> 0.74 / 121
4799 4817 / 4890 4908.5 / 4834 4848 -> 0.02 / 121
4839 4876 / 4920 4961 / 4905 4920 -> -0.47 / 115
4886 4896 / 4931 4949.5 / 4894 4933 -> -1.66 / 116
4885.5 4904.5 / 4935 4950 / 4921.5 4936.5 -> 0.27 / 118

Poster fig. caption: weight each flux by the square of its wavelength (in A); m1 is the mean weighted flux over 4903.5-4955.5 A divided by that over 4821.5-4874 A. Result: 1.05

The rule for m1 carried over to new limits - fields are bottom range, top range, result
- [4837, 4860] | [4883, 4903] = 1.05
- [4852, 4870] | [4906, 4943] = 1.12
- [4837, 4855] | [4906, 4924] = 1.00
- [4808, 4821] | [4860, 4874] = 0.84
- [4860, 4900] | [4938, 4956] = 1.06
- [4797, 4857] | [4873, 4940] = 1.01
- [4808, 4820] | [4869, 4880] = 0.93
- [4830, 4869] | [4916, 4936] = 1.04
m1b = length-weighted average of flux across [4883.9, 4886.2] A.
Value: 110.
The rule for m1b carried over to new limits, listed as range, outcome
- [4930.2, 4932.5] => 130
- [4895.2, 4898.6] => 139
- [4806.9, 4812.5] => 114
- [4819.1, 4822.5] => 132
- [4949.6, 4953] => 132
